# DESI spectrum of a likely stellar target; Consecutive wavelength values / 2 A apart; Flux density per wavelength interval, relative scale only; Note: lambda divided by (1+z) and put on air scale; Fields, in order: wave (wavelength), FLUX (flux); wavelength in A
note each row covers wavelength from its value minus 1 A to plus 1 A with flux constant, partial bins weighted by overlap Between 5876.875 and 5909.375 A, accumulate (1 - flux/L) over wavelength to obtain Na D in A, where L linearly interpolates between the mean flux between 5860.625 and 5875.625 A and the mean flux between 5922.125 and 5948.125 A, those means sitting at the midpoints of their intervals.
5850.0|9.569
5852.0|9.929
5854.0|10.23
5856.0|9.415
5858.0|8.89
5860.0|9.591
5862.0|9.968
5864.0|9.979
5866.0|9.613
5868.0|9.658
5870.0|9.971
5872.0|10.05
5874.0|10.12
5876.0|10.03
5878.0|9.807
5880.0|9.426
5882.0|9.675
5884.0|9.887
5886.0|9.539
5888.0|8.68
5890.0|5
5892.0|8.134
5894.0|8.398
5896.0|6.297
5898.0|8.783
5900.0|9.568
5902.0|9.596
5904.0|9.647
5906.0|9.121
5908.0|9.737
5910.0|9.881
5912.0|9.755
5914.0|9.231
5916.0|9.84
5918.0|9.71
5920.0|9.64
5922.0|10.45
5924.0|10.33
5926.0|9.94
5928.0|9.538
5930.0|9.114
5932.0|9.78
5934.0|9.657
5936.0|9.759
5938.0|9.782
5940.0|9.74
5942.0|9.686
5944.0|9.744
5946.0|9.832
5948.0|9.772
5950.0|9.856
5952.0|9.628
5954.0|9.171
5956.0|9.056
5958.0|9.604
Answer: 3.3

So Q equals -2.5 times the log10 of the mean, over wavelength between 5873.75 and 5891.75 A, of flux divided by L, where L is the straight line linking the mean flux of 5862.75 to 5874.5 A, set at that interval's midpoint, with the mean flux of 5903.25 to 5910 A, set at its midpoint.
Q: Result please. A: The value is 0.08 mag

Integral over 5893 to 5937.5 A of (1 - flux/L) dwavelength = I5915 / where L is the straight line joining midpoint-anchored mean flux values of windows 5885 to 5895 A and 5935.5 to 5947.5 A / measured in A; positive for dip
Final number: -3.1 A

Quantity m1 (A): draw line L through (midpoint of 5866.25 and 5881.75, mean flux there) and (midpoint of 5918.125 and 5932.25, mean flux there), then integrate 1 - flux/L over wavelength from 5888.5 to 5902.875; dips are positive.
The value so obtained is 2.71 A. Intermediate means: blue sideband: 9.84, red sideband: 9.82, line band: 7.98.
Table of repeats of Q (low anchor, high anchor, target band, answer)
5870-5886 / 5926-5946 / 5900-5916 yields 0.02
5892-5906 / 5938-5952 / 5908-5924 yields -0.08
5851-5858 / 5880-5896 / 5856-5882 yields -0.07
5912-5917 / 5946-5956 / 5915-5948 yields -0.02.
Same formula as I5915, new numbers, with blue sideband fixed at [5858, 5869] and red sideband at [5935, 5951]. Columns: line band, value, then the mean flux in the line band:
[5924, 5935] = 0.1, 9.67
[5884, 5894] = 1.7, 8.1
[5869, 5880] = -0.3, 9.94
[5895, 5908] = 1.1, 8.9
